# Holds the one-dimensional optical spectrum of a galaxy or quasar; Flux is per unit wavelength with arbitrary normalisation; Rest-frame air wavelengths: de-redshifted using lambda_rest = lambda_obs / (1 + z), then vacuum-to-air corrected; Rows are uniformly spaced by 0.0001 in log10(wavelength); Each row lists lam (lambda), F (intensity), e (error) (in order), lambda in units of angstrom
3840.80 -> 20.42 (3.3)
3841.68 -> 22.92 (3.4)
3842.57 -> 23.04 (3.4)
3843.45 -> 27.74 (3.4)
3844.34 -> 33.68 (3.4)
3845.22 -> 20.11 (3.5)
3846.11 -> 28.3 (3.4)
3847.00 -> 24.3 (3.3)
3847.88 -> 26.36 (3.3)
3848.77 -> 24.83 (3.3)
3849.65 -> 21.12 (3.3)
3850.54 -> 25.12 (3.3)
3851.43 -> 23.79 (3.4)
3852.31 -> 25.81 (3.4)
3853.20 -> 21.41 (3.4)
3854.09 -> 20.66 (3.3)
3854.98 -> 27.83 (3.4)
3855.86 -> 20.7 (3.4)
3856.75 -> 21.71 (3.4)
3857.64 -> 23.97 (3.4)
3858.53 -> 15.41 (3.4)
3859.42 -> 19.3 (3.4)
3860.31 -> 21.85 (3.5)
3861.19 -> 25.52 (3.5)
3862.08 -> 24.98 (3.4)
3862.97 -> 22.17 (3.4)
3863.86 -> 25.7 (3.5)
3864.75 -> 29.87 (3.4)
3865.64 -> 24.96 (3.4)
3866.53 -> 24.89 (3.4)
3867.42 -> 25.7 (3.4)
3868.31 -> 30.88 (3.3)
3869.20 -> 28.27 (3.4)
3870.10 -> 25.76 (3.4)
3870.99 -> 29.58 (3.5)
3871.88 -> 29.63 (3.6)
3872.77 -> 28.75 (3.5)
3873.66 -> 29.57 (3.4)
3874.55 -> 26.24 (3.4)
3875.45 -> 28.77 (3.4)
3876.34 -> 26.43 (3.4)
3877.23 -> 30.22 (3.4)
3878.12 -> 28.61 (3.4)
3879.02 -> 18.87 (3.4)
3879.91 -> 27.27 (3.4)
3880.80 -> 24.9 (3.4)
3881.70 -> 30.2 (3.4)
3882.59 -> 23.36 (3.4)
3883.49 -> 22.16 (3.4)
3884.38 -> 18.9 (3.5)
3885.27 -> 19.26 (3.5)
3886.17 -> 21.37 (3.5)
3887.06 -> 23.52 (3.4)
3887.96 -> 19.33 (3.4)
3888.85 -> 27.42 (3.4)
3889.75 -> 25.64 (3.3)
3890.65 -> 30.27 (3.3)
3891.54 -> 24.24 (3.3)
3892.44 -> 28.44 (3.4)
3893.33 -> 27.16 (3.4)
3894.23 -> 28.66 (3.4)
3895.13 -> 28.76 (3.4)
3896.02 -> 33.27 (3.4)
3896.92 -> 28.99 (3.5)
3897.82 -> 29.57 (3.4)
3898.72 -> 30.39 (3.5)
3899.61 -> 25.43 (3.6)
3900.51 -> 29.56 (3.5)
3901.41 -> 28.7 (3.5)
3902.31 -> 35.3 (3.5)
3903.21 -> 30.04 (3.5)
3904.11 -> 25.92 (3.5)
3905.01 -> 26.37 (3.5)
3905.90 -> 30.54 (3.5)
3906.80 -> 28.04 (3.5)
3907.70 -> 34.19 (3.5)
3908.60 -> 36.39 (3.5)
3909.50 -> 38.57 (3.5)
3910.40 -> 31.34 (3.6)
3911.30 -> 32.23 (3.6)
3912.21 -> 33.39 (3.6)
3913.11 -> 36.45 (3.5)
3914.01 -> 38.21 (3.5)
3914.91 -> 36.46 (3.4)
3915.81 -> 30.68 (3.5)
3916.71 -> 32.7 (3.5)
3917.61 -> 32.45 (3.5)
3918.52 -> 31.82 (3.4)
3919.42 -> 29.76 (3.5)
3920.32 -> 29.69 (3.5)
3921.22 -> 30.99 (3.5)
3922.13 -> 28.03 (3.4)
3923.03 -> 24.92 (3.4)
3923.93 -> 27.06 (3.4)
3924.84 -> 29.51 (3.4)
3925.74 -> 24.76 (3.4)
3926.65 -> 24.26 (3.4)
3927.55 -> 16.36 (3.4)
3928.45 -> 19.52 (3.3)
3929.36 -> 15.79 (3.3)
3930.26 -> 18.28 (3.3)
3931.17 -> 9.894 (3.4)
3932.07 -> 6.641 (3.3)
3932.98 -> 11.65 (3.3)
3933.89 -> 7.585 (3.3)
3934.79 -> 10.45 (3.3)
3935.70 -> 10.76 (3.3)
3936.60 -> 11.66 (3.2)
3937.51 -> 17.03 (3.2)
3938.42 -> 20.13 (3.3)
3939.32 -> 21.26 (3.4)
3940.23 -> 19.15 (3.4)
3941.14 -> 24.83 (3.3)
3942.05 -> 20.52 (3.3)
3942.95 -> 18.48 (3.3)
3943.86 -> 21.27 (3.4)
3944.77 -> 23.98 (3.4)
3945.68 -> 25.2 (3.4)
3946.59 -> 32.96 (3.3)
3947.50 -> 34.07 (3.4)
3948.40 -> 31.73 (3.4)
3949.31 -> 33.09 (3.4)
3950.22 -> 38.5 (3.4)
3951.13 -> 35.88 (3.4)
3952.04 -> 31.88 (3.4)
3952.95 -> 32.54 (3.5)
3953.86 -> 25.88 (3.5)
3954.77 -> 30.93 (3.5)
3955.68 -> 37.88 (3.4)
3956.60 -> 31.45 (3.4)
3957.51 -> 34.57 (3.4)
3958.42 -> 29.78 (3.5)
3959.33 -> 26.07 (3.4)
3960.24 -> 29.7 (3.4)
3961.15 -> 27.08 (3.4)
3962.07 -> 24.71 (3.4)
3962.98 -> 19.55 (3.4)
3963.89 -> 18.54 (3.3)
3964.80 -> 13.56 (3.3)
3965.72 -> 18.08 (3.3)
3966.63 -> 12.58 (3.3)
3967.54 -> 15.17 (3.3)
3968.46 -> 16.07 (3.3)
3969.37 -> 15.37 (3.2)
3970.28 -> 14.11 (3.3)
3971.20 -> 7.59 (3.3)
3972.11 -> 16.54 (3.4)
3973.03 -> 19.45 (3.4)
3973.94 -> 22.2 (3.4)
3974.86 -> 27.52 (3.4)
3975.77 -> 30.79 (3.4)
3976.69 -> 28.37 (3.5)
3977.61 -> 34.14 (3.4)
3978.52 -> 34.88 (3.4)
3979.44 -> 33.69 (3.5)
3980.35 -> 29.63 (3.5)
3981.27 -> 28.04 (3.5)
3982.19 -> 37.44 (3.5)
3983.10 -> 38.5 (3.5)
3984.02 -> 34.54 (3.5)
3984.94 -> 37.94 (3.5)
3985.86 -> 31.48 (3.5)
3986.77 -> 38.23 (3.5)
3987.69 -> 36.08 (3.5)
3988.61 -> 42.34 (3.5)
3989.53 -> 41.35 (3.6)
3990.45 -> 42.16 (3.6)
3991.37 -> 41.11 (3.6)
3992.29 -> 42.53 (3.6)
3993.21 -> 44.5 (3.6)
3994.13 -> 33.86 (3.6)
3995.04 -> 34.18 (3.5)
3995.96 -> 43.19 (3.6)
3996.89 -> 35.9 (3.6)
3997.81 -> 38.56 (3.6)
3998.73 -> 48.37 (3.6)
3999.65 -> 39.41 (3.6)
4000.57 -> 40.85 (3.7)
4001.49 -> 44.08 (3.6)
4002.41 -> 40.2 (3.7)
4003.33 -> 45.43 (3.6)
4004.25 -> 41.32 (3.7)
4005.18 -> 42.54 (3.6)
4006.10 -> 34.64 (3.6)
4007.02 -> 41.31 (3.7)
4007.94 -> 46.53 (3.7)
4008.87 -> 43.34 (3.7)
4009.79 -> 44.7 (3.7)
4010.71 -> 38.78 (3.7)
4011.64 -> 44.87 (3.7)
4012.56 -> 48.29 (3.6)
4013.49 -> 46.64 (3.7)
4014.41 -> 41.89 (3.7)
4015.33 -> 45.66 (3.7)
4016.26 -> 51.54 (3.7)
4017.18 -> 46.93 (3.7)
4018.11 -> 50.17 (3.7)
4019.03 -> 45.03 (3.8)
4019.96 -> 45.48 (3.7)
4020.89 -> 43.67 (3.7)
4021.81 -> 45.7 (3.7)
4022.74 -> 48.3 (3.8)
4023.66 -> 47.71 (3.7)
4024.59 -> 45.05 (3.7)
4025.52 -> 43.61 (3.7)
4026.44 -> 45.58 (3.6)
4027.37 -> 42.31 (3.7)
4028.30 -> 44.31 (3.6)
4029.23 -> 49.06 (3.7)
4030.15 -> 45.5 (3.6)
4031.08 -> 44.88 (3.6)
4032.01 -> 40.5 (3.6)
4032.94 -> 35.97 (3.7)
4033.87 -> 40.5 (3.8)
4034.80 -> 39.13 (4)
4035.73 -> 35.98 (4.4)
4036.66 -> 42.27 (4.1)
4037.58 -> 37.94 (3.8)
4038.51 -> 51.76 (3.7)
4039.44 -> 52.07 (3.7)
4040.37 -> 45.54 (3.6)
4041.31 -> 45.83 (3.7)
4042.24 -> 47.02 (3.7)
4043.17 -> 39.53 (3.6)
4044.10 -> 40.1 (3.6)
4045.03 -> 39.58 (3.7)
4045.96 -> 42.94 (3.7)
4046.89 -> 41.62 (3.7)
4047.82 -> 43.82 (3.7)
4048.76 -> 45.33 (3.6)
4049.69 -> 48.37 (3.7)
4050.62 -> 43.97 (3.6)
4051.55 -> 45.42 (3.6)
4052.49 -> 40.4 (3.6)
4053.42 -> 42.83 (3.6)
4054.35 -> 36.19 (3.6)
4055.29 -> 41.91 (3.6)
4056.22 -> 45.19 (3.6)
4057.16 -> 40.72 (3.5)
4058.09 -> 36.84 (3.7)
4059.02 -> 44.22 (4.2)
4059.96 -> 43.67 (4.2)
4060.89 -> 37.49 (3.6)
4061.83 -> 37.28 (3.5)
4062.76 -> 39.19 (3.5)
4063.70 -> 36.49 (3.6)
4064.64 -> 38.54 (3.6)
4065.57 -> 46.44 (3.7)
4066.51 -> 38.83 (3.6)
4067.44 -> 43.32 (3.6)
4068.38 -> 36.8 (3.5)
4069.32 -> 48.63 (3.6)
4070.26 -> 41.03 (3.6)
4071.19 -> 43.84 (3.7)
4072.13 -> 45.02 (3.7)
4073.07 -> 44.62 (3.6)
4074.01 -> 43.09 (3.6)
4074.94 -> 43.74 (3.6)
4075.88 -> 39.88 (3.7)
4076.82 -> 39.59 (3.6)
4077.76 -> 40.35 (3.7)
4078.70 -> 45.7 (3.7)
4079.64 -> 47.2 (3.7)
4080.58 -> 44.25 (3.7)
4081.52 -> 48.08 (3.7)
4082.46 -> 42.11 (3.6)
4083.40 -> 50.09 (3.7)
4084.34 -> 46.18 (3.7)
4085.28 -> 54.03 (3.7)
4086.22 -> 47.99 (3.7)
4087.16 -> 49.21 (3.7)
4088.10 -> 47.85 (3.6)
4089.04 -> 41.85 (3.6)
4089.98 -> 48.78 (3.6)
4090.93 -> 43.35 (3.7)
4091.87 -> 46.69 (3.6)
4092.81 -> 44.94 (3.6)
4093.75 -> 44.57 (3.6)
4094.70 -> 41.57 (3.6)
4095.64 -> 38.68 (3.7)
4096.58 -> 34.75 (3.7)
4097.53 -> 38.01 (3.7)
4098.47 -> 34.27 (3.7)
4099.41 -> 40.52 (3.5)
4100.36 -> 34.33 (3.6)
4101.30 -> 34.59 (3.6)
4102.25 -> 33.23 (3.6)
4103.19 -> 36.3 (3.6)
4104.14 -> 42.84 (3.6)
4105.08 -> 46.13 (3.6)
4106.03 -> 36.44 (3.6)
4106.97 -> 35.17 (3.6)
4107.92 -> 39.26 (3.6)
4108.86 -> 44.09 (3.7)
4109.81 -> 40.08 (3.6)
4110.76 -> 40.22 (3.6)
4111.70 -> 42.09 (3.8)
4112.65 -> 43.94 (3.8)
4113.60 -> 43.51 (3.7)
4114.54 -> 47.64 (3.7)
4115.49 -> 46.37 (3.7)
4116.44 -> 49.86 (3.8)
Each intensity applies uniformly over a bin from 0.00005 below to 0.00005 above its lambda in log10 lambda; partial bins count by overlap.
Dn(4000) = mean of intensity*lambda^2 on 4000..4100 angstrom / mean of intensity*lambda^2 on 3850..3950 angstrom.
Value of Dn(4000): 1.8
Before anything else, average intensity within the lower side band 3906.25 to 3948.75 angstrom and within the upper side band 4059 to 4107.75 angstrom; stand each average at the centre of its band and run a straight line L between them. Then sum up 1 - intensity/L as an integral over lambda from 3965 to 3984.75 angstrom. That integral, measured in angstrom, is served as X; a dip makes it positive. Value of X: 3.8 angstrom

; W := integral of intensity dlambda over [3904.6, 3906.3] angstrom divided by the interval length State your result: 28.6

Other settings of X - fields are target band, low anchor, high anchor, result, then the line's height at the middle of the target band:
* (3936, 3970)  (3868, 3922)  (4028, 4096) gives 9.1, 33.8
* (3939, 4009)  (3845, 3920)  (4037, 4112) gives 7.1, 34.5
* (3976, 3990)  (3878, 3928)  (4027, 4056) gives 0.7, 36.8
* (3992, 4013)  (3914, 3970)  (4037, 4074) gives -4.8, 33.9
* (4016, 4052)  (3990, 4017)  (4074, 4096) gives -0.8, 43.4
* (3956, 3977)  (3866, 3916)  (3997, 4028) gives 9.0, 38.2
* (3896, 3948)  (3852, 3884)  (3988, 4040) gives 9.6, 31.9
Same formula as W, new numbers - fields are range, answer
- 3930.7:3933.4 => 9.39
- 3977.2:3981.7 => 32.1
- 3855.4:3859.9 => 20.3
